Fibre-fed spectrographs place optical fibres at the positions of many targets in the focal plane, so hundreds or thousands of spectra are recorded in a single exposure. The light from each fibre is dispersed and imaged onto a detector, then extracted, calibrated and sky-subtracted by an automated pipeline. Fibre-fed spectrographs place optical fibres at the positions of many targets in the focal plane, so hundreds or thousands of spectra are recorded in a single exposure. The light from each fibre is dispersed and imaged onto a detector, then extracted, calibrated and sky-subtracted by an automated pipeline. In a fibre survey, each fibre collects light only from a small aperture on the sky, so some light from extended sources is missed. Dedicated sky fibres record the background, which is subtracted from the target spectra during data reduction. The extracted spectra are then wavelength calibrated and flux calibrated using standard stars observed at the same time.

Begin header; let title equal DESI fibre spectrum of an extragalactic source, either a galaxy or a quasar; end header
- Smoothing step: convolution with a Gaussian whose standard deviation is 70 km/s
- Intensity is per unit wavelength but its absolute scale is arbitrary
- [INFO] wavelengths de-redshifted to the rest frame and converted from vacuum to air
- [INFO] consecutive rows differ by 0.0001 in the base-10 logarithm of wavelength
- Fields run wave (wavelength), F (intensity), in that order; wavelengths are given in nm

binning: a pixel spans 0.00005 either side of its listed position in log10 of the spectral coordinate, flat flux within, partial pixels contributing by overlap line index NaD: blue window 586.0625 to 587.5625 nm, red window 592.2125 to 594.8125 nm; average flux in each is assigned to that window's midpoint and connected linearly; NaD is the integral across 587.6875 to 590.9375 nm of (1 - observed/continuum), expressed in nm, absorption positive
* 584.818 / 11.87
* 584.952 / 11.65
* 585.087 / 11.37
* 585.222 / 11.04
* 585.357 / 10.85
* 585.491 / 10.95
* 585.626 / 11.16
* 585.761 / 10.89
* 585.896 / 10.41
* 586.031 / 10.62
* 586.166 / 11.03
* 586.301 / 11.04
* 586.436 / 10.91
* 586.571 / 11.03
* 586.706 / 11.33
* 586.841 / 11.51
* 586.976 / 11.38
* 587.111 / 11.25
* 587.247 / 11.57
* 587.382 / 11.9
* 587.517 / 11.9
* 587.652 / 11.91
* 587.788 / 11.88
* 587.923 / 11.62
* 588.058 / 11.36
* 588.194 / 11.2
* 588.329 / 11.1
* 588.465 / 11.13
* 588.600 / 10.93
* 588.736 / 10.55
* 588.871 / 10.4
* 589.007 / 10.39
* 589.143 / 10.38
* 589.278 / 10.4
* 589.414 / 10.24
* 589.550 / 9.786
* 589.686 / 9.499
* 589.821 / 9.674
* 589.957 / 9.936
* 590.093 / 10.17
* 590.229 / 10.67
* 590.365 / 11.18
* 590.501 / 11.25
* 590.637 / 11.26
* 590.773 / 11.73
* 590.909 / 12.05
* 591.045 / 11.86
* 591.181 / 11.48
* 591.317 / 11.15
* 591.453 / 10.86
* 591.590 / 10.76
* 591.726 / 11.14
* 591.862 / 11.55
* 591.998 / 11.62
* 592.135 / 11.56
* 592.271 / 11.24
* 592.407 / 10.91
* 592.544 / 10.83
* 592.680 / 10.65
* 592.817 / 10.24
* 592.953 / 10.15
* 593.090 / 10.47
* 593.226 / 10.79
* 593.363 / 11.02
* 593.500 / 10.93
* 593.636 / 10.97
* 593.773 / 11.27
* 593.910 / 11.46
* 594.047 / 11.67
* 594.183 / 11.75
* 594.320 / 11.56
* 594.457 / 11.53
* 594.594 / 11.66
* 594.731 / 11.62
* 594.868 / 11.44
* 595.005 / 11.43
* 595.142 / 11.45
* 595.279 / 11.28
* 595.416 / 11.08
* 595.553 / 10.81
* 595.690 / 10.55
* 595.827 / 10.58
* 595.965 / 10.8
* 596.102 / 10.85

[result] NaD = 0.13 nm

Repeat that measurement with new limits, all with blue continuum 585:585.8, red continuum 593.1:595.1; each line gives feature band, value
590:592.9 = 0.03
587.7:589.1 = 0.01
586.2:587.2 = -0.01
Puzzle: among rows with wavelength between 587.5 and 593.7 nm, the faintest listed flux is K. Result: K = 9.499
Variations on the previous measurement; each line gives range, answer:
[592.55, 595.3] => 10.15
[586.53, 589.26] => 10.38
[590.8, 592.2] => 10.76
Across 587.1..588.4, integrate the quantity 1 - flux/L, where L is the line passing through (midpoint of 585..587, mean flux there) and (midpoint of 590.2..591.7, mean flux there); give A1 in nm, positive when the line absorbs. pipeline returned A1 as -0.05 nm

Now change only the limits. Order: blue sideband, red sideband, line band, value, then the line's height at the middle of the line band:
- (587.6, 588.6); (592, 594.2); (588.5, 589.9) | 0.13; 11.3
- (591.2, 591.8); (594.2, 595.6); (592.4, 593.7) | 0.06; 11.2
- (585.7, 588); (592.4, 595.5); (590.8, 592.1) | -0.02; 11.2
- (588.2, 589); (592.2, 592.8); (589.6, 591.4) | -0.01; 10.8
